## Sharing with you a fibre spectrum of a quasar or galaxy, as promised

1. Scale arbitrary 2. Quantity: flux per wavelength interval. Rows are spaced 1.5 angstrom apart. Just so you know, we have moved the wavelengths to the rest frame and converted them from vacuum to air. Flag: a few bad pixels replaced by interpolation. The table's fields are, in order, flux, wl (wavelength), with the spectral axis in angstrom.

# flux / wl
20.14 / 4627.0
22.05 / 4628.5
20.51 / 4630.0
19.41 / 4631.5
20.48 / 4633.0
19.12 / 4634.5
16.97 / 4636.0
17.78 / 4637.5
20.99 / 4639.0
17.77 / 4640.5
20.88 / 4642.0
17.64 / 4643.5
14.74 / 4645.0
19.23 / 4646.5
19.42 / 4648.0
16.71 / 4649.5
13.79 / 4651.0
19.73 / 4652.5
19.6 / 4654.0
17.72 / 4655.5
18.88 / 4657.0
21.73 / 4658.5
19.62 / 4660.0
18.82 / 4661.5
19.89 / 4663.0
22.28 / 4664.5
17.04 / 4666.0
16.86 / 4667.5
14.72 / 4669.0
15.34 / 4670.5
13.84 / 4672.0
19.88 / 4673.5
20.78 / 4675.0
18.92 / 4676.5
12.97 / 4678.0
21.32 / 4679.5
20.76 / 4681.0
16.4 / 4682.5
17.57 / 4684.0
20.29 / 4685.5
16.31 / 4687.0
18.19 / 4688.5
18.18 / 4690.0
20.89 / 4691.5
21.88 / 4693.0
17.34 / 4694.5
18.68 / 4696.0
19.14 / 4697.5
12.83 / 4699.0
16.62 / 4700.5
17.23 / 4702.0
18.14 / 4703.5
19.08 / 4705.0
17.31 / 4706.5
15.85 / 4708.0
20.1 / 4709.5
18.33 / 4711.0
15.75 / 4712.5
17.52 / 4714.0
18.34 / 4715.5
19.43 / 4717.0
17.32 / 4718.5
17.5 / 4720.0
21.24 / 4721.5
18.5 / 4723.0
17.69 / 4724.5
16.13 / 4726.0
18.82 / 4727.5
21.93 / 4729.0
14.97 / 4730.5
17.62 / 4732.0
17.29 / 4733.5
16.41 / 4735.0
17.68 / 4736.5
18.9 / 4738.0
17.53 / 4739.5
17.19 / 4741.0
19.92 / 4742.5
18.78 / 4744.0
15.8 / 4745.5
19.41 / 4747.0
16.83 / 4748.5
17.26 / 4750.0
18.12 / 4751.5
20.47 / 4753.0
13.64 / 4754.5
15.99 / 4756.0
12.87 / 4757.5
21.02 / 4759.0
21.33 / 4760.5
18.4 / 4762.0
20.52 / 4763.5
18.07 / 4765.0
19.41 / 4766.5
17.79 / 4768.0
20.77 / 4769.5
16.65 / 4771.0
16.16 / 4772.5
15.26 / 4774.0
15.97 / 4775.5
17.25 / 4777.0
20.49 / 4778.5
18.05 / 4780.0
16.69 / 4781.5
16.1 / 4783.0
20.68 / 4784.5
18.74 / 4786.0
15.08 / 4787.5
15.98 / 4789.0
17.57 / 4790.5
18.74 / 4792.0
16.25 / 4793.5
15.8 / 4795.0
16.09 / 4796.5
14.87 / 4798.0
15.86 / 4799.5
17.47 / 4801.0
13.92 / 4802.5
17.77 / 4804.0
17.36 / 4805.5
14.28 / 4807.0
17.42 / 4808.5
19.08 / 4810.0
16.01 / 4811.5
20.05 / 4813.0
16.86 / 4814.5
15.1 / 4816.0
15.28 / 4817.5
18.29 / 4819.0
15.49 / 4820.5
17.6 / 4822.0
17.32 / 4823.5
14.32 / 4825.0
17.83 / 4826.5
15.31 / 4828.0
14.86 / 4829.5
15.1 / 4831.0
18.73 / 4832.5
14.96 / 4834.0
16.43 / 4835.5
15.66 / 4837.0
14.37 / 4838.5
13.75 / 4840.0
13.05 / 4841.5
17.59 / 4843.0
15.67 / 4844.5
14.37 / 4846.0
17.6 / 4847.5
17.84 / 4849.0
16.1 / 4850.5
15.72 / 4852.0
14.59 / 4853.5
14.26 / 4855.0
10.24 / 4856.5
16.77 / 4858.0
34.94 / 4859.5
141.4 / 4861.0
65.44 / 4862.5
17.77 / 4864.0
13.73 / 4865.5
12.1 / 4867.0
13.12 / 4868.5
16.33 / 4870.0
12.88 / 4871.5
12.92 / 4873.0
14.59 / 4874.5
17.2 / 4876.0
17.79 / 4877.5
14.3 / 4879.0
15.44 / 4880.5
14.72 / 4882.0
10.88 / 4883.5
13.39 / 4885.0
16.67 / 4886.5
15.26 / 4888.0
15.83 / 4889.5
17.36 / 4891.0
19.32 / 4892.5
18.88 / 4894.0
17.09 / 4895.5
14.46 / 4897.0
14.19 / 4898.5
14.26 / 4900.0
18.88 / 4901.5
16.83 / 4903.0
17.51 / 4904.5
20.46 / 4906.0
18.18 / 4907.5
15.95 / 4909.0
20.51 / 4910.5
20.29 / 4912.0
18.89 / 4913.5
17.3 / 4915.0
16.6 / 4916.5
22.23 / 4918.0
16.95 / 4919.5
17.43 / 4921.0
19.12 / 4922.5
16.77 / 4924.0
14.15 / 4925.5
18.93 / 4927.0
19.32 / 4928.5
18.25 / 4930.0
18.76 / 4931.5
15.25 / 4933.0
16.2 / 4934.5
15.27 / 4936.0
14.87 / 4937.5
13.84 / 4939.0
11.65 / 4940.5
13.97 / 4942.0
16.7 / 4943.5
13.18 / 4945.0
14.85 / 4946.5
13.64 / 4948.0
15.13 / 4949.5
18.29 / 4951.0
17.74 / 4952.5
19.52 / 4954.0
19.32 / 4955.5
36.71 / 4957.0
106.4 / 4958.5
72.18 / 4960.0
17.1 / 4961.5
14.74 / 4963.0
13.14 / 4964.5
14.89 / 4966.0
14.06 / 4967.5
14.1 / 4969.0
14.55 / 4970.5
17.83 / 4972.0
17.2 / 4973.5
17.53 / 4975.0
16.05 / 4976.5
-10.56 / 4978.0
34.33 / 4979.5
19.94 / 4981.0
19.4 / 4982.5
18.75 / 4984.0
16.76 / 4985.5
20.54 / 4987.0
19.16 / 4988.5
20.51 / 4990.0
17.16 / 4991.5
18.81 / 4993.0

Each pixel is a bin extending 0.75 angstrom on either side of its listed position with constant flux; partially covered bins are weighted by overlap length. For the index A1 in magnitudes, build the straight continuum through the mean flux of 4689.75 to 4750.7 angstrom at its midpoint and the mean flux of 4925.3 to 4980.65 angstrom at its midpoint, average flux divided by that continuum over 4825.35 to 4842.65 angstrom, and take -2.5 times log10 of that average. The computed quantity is 0.23 mag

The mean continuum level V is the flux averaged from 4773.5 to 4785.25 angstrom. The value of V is 17.6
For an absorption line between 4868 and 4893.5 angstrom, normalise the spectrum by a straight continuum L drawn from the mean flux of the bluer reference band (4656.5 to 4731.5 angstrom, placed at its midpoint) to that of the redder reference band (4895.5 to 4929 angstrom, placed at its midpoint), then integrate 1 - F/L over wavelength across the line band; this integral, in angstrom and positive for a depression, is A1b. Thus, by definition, 3.6 angstrom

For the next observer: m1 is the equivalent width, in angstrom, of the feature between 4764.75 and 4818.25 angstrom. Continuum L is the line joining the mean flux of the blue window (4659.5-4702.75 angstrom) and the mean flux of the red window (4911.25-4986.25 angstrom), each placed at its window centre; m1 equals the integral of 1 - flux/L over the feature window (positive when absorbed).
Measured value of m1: 4.9 angstrom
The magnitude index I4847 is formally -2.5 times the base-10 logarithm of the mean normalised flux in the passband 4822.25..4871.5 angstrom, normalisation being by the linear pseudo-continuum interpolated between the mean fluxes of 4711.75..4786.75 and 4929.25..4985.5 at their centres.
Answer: -0.119 mag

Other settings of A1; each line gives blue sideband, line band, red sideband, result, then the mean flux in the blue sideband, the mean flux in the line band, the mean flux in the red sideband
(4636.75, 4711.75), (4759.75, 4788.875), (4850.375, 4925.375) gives 0.06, 18.2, 18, 20.1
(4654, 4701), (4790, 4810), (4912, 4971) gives 0.17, 18.3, 16.5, 20.6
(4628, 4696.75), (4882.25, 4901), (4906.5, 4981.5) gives 0.24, 18.6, 15.7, 19.8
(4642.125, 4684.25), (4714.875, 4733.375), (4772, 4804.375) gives -0.05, 18.1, 18.3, 16.8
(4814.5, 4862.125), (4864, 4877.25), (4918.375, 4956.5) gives 0.31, 20.6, 14.5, 16.6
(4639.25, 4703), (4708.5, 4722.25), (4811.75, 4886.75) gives 0.01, 18.2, 18.3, 19.3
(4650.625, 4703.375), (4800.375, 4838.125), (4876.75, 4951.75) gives 0.05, 18.2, 16.5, 16.5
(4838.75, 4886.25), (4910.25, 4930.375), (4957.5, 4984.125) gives 0.24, 21.1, 18.3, 24.2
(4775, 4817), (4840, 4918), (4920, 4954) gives -0.19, 17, 19.7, 16.1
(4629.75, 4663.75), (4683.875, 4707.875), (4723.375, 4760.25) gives 0.01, 18.7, 18.1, 17.7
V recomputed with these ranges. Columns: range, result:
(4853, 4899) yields 21.5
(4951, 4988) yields 23.3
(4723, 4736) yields 17.7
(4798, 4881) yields 19.2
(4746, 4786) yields 17.9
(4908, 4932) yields 18.2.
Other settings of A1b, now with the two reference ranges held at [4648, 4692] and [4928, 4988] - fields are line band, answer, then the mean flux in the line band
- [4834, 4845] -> 2.4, 15.2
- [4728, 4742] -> 0.7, 17.8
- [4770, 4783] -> 1.3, 17.1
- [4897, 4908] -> 1.6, 17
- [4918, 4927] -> 1.1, 17.5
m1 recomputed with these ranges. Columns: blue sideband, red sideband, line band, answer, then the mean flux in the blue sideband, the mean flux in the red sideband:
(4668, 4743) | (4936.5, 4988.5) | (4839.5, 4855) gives 3.1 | 17.9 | 20.8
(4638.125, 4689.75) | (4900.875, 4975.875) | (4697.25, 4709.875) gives 0.9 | 18.3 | 20.1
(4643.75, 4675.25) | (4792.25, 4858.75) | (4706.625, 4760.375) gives -2.1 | 18.1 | 16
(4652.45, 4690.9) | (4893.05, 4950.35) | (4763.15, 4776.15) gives 0.0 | 18.4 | 16.8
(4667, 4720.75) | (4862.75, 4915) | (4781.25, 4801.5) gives 0.4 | 17.8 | 16.6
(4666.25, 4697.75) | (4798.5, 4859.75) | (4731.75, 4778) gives -1.5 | 18.1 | 16.3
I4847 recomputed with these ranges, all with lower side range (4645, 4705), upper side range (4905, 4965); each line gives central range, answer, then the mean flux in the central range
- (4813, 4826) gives 0.19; 16.5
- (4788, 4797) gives 0.16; 16.7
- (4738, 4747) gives 0.05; 18.1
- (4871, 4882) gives 0.33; 15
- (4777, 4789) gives 0.09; 17.8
